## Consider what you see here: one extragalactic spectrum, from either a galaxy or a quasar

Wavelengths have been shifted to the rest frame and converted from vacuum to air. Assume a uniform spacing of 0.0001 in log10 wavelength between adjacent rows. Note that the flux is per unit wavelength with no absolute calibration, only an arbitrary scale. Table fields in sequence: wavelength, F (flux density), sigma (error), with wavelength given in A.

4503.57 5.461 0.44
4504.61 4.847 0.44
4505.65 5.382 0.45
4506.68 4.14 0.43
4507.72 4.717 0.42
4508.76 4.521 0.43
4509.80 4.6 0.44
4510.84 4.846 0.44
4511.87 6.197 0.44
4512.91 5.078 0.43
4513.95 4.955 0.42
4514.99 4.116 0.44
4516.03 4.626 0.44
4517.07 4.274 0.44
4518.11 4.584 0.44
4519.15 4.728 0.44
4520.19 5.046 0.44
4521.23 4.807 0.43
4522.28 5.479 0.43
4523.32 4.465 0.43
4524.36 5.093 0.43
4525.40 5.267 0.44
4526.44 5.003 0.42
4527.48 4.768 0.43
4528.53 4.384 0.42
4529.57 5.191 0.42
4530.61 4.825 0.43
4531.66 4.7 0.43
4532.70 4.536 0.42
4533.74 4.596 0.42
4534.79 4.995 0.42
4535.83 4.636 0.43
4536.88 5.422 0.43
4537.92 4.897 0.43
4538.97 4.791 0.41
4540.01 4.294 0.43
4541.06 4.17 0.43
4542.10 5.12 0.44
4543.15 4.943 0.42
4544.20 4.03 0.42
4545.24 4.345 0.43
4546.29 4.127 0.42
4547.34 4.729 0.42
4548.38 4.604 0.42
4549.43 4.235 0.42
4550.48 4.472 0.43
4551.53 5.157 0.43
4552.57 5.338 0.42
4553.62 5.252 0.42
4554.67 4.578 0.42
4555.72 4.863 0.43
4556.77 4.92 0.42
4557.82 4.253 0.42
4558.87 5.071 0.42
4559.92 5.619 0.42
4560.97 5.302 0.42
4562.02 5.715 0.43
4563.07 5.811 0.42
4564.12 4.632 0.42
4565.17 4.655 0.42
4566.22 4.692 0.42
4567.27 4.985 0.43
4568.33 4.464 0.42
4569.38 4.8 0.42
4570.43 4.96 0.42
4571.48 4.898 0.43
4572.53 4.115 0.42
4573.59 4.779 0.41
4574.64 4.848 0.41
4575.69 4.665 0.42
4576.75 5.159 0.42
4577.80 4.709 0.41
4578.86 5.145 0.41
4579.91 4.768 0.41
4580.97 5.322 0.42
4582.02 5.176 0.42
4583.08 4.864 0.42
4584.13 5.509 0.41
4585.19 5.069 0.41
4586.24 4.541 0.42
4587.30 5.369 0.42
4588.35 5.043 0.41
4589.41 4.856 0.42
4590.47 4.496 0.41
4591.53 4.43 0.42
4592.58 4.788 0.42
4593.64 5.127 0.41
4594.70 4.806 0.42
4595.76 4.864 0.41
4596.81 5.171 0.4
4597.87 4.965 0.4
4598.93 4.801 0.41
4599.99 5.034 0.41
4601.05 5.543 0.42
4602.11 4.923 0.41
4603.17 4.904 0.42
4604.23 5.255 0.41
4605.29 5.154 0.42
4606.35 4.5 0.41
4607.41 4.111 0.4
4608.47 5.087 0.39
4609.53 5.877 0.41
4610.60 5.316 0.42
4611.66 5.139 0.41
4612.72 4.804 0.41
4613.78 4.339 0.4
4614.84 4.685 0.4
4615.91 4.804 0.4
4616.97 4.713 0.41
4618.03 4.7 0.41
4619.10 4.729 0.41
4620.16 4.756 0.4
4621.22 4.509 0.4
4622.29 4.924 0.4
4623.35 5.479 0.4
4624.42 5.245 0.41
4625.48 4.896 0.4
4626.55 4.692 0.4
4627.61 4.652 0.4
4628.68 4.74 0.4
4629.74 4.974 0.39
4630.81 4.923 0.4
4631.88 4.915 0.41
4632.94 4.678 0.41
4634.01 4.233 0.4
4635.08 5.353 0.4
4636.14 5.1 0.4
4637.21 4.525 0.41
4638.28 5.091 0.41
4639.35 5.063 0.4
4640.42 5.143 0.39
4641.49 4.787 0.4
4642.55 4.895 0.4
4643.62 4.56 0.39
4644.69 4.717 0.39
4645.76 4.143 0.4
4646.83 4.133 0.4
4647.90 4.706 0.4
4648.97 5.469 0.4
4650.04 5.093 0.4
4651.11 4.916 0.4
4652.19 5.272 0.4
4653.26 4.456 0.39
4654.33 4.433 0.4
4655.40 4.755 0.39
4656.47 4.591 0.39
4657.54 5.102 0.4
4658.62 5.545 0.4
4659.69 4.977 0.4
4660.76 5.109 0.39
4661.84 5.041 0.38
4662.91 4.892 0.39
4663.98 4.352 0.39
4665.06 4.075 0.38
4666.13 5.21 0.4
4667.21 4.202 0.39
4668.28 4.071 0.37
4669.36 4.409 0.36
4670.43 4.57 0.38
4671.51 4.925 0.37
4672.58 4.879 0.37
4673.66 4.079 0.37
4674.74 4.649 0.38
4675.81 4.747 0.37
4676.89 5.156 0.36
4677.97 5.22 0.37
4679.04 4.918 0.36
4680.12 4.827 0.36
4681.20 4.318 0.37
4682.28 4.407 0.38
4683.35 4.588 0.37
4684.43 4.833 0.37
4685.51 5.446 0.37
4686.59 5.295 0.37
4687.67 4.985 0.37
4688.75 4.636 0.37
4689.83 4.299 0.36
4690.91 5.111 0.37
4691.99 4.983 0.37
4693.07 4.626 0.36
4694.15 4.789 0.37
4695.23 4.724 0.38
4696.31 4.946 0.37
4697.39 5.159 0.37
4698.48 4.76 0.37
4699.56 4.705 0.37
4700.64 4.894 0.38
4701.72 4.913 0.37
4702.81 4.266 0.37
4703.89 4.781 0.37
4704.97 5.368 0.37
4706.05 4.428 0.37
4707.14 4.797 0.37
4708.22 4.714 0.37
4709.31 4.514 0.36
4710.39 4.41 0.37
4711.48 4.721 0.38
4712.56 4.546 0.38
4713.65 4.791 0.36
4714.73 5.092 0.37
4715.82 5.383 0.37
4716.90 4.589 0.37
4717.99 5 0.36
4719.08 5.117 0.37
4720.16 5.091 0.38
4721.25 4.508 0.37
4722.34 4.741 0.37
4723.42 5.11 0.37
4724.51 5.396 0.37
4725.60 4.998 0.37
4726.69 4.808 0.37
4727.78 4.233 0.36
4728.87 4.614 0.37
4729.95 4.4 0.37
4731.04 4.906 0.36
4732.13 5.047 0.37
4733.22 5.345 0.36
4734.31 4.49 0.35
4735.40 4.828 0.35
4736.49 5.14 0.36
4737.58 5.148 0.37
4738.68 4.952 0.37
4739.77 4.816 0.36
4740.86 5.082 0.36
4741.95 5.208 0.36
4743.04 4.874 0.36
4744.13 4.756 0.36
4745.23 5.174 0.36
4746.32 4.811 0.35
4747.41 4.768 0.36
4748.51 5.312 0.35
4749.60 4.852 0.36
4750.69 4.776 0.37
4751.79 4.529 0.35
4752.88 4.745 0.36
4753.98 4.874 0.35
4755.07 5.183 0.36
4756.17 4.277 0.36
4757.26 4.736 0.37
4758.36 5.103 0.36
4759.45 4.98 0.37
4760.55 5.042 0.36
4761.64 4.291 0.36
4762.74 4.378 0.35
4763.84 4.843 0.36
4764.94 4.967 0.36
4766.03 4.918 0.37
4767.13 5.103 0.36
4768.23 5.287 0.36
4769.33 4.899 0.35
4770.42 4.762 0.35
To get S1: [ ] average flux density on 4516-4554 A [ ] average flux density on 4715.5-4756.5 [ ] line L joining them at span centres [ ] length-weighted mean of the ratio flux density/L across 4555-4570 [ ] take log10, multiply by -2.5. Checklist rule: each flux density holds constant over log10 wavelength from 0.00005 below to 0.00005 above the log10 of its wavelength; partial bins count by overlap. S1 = -0.05 mag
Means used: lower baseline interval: 4.75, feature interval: 4.98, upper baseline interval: 4.89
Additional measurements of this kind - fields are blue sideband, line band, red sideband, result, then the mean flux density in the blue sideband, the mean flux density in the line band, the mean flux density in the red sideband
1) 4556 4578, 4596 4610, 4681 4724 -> -0.030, 4.91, 5.02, 4.81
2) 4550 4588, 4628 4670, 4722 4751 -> 0.034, 4.96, 4.78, 4.91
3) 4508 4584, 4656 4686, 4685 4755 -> 0.023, 4.84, 4.75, 4.86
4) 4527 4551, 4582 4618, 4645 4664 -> -0.042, 4.64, 4.94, 4.84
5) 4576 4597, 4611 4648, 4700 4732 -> 0.024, 4.95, 4.8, 4.8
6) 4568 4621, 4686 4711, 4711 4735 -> 0.018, 4.9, 4.79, 4.86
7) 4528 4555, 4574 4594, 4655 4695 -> -0.048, 4.71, 4.94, 4.77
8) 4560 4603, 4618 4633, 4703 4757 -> 0.013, 4.95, 4.87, 4.85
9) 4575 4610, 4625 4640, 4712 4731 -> 0.019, 4.97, 4.85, 4.85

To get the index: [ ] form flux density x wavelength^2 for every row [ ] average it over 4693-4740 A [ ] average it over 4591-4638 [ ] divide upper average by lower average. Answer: 1.03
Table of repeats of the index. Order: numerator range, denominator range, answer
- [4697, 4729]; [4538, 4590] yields 1.06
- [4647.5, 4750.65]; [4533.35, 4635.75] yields 1.04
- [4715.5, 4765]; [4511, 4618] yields 1.08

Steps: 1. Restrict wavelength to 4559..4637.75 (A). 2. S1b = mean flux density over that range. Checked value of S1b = 4.92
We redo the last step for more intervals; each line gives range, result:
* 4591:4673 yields 4.84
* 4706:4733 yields 4.81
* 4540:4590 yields 4.86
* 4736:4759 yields 4.91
